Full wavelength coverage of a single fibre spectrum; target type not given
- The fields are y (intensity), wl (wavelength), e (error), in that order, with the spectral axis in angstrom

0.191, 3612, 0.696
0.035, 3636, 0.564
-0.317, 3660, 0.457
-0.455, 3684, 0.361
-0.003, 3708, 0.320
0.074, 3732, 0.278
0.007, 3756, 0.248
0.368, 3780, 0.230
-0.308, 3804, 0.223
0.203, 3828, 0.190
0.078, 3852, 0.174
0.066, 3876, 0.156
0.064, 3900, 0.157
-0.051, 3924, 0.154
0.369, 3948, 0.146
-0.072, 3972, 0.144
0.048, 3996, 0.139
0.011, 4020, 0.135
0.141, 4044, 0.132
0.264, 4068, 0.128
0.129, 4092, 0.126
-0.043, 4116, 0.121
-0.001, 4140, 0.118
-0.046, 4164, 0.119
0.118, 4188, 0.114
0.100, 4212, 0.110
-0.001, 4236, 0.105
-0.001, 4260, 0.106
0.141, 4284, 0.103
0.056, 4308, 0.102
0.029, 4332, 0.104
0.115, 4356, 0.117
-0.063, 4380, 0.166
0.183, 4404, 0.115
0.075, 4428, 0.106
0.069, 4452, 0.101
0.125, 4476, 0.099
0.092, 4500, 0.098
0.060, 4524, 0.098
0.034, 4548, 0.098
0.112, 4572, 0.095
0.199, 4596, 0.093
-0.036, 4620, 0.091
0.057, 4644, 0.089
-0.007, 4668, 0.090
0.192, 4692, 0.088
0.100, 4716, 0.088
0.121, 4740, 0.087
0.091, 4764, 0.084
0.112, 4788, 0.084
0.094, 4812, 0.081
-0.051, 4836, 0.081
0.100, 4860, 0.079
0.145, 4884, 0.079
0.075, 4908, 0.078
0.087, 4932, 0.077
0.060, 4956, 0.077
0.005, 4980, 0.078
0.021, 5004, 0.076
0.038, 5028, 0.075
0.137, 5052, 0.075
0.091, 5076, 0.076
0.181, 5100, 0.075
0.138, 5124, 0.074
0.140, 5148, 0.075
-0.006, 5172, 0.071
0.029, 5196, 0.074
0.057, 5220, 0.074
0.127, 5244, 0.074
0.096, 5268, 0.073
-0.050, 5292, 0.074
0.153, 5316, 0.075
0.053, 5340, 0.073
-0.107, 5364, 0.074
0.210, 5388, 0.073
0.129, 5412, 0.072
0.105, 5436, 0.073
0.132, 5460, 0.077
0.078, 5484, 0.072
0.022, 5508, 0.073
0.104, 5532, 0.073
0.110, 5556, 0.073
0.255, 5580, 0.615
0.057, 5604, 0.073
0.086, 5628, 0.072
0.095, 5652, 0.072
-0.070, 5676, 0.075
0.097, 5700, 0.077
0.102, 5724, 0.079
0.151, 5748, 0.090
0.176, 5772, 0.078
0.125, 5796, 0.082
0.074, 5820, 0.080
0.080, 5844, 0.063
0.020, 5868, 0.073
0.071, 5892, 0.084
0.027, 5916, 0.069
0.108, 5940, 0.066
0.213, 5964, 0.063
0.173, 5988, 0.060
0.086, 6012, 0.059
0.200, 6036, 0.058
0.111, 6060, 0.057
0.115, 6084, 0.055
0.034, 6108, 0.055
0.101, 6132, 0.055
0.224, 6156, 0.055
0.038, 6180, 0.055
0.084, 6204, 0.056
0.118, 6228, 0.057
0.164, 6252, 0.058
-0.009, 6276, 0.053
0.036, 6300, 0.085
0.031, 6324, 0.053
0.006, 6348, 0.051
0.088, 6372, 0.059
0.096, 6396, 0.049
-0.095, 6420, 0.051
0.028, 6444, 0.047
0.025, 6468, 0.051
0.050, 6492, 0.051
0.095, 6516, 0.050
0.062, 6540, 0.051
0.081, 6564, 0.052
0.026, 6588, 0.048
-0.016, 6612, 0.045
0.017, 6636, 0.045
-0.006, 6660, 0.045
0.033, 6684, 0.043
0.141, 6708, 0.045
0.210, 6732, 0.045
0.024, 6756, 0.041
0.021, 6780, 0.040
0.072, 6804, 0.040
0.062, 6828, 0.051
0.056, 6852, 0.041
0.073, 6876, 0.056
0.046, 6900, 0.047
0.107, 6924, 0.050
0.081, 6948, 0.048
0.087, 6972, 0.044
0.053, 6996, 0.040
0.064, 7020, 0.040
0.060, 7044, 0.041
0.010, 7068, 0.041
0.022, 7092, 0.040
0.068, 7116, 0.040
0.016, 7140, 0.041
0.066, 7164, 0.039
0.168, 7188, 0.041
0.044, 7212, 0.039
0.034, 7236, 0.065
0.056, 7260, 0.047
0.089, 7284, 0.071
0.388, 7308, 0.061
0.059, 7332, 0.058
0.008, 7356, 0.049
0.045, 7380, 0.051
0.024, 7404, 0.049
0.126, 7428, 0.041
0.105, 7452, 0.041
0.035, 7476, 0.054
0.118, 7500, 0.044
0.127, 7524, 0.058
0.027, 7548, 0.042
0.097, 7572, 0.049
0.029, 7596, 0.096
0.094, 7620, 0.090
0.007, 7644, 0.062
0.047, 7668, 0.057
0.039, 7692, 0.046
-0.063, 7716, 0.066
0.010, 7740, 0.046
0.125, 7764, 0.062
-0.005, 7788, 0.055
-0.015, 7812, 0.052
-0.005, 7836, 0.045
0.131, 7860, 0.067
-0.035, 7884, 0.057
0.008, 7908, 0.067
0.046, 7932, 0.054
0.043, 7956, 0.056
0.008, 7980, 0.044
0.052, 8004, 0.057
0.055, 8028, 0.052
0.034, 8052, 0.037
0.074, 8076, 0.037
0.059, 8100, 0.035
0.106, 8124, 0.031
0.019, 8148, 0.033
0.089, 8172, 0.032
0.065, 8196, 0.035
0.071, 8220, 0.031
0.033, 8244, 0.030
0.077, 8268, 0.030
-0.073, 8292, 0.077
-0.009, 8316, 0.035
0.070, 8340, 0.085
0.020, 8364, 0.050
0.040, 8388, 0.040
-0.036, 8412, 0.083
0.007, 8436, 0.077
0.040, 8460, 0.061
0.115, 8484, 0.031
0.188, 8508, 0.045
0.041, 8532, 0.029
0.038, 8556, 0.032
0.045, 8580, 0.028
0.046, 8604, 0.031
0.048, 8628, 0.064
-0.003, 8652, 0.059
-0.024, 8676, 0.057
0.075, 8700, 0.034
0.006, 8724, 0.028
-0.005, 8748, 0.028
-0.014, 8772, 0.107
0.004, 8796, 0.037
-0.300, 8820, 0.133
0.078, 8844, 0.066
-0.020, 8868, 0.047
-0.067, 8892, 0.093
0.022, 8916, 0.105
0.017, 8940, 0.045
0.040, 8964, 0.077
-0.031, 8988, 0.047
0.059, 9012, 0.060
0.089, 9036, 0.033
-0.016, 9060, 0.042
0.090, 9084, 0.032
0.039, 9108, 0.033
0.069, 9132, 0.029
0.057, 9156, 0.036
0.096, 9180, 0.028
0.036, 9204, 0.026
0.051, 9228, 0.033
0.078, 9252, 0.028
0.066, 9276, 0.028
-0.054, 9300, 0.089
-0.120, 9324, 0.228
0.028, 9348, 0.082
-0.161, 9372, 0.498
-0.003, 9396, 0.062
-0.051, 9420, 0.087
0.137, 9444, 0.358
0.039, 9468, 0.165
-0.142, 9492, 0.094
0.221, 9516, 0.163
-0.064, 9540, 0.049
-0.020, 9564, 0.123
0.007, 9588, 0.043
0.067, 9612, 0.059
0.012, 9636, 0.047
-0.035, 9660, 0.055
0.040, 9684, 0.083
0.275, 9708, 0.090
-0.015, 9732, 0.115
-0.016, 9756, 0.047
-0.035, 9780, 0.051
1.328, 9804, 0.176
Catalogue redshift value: 0.96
